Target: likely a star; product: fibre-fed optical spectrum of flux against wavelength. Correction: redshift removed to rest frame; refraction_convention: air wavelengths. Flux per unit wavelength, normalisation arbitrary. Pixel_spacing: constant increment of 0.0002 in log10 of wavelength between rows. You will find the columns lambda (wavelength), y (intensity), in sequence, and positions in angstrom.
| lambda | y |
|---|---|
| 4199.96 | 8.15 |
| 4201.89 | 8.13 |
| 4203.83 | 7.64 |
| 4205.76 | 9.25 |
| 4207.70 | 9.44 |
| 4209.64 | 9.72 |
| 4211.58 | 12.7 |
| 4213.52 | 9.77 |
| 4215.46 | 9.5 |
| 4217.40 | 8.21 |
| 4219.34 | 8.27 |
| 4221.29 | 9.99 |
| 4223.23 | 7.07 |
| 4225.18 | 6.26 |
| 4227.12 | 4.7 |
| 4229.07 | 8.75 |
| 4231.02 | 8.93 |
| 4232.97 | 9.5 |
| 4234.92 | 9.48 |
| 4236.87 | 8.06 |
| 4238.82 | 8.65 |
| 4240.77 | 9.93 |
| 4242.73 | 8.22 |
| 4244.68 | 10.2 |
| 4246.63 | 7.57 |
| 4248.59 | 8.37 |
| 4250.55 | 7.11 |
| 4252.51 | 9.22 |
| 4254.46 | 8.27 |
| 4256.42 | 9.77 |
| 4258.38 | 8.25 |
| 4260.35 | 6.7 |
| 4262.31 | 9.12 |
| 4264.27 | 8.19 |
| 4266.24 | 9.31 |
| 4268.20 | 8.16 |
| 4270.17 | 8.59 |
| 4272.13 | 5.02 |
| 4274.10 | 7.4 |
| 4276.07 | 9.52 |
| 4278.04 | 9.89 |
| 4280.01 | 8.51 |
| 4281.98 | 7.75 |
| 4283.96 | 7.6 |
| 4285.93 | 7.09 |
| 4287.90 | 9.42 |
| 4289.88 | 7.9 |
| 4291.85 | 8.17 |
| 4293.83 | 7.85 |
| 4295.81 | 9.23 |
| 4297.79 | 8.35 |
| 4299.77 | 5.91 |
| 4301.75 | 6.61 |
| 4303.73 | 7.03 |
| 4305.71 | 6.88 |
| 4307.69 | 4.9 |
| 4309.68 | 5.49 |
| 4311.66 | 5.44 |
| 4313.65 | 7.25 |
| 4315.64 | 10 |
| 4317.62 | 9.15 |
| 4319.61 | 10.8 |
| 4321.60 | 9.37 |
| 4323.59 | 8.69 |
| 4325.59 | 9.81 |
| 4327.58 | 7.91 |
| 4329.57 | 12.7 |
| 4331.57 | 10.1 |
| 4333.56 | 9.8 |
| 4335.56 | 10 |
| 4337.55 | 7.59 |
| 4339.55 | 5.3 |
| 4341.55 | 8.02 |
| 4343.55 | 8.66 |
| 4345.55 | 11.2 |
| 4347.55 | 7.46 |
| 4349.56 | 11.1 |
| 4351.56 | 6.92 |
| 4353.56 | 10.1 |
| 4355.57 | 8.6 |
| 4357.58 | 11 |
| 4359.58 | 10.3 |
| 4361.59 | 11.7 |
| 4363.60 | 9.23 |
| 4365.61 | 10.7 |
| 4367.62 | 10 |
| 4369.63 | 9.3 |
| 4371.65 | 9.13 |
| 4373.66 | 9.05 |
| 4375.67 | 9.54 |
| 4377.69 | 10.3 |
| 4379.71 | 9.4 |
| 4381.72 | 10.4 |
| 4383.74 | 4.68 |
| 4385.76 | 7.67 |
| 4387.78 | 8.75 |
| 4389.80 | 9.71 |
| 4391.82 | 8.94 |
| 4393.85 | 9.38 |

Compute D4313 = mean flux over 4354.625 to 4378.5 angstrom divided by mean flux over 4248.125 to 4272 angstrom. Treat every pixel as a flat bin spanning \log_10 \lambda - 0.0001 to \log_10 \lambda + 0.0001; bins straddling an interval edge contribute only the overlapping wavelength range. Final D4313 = 1.19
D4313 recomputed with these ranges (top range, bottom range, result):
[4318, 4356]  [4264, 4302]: 1.14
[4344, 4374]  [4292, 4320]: 1.31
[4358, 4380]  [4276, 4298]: 1.18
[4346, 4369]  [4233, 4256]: 1.12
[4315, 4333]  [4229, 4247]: 1.09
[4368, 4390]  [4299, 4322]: 1.21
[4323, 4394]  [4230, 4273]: 1.09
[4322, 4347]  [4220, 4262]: 1.09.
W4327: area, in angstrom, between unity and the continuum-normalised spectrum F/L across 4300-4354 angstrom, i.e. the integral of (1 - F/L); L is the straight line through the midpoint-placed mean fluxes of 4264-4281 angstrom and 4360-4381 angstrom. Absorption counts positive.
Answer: 4.6 angstrom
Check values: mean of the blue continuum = 8.29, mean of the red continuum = 9.86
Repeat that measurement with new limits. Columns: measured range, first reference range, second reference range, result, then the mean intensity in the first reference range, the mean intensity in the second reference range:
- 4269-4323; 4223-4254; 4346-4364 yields 6.8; 8.28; 9.66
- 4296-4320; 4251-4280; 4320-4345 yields 4.2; 8.37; 9.08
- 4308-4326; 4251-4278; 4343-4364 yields 1.7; 8.3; 9.69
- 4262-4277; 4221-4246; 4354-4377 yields 1.2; 8.39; 9.88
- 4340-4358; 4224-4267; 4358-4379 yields 1.2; 8.38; 9.95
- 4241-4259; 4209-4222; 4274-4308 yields 0.5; 9.73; 7.84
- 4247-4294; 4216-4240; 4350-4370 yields 2.7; 8.2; 9.84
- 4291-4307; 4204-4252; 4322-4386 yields 2.8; 8.72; 9.28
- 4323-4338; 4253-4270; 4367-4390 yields -1.5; 8.5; 8.95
